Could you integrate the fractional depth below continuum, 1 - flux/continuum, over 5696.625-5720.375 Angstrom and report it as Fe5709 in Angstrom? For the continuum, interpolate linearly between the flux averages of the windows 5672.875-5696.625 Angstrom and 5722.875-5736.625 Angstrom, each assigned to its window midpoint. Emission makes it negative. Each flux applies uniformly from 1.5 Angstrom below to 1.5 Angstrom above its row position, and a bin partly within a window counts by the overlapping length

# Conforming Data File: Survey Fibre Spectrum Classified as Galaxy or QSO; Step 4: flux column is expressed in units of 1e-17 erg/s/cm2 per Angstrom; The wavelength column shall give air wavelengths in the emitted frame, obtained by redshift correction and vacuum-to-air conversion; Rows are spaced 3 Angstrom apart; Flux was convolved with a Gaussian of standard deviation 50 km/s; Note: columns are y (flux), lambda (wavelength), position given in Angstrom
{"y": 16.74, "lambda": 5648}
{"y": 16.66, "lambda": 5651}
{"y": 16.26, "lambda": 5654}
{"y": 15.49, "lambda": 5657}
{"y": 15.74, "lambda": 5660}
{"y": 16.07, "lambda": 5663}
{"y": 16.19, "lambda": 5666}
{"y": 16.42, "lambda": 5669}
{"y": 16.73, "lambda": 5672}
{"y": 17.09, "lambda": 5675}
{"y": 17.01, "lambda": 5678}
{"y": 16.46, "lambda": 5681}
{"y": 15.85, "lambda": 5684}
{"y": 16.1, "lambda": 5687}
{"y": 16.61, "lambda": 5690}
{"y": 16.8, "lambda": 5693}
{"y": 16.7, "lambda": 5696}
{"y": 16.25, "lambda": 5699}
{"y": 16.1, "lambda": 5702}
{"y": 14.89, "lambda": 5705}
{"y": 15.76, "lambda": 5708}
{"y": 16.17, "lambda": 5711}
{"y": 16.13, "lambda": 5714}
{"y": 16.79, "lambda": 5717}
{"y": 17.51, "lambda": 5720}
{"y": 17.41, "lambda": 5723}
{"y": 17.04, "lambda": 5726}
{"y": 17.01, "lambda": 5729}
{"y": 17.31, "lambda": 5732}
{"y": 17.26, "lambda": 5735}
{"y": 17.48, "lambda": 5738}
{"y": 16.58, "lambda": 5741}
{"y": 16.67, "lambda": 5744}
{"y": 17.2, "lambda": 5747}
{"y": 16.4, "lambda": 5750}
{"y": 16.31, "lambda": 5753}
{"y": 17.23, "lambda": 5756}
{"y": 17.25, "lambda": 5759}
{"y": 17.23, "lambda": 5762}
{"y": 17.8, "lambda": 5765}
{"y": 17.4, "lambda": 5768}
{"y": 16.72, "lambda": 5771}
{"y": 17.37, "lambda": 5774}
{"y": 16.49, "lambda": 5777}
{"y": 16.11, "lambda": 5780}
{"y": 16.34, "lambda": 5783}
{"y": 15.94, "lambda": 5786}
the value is 1.0 Angstrom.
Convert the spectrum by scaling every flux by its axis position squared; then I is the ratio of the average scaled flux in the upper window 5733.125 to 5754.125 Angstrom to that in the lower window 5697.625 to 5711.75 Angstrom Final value 1.08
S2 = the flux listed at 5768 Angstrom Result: 17.4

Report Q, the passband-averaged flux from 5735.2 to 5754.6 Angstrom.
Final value 16.8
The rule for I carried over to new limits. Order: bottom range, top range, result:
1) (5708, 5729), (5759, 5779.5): 1.04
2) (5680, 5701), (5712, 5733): 1.05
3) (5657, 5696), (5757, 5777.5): 1.08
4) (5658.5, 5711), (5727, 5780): 1.07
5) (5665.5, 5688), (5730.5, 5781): 1.06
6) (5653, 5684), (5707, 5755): 1.05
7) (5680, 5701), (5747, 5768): 1.07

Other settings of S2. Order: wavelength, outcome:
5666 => 16.19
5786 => 15.94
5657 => 15.49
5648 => 16.74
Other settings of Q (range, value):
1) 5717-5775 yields 17.1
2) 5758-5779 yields 17.2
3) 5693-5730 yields 16.5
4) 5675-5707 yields 16.3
